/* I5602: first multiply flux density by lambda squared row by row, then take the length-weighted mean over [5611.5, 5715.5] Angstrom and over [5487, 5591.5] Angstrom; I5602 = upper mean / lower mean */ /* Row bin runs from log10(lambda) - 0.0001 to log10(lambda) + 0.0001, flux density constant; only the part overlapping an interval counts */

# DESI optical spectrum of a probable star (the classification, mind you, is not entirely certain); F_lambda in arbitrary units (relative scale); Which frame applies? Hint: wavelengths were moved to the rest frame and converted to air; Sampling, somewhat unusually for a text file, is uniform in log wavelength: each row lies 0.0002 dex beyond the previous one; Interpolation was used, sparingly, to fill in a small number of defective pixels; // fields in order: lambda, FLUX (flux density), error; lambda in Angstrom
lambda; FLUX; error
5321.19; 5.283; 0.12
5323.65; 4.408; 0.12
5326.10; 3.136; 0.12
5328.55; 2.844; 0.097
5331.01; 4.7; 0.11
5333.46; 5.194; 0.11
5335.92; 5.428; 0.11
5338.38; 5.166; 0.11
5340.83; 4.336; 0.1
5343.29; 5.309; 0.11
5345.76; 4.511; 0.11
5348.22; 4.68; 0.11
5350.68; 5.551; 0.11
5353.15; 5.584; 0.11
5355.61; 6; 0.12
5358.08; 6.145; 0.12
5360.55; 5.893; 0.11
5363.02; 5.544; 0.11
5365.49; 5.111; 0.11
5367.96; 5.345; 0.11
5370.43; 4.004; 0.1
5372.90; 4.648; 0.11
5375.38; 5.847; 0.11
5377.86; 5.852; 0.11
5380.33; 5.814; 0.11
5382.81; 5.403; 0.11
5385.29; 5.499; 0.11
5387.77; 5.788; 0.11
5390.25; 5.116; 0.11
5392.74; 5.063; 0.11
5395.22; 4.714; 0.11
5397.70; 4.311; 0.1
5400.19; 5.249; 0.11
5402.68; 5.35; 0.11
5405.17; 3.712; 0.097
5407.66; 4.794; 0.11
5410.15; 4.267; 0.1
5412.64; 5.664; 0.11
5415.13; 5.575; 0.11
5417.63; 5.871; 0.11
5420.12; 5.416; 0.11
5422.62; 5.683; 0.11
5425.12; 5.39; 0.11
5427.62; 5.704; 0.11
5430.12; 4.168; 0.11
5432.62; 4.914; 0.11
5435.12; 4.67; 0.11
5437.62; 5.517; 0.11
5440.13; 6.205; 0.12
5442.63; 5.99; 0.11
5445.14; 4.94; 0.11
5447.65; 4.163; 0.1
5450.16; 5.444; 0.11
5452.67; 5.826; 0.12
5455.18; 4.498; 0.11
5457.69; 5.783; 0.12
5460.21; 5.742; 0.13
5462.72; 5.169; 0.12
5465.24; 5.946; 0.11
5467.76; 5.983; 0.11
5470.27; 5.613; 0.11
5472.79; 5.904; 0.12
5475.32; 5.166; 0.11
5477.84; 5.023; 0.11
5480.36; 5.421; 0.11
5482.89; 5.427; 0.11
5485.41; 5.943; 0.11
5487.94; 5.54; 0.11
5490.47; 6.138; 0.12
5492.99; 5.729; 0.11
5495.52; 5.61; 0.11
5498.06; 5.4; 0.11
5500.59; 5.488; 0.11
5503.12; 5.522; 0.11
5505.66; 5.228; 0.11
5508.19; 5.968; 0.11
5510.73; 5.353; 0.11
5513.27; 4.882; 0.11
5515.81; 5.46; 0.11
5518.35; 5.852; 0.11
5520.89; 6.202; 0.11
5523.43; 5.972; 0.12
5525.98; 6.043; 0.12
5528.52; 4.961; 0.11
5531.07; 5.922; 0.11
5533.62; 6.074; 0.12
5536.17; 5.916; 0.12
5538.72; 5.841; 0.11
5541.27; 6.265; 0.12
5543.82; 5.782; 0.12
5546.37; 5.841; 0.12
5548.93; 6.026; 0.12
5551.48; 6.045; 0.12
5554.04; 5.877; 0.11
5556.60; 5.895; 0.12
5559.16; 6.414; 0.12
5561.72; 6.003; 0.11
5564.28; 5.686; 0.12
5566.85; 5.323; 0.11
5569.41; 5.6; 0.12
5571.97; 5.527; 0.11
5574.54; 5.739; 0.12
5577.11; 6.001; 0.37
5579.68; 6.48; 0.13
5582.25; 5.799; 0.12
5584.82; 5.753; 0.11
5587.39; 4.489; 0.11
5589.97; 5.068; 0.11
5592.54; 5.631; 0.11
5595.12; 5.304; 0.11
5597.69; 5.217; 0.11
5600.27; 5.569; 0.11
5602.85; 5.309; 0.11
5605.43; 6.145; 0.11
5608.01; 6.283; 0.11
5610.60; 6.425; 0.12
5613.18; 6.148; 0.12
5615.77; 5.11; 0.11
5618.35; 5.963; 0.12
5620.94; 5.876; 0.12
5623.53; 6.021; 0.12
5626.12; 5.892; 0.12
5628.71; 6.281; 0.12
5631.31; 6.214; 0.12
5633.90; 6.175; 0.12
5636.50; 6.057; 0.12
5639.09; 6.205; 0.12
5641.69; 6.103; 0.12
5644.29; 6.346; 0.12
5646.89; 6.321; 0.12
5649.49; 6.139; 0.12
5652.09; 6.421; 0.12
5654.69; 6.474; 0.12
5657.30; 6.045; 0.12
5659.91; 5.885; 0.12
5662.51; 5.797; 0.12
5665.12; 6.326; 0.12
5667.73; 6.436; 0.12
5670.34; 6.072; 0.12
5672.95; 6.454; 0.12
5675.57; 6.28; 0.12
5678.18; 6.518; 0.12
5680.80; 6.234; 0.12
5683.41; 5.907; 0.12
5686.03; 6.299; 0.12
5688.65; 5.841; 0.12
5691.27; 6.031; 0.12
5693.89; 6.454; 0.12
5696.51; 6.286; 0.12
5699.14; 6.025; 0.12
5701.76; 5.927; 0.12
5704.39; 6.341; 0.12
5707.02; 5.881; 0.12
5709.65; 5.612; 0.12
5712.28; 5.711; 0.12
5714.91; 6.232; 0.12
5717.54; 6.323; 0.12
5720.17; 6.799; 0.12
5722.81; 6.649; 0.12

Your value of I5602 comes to 1.12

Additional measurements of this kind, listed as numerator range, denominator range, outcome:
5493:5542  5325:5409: 1.19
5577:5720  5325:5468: 1.27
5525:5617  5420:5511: 1.10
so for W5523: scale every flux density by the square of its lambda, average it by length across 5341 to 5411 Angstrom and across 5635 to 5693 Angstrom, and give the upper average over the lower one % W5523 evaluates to 1.33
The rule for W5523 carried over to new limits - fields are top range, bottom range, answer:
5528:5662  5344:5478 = 1.19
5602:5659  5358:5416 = 1.29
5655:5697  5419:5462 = 1.27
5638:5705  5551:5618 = 1.12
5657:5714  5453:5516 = 1.19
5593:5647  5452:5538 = 1.11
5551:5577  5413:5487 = 1.12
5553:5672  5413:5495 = 1.15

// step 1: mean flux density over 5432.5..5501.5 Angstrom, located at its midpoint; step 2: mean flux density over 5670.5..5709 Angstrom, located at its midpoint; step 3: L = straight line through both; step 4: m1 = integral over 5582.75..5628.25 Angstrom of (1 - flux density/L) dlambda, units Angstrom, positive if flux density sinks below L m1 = 1.8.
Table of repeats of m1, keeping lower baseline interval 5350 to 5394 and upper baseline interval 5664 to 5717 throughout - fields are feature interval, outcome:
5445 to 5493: 1.6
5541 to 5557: -0.3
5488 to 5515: 1.0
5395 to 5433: 3.3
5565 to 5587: 0.6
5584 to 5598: 1.7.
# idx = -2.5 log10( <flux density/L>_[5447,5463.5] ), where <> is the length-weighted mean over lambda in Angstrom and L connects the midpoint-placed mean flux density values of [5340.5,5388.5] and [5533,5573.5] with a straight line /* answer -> 0.07 mag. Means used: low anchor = 5.36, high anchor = 5.88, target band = 5.27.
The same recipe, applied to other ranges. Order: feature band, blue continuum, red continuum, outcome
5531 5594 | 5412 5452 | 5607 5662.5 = 0.01 mag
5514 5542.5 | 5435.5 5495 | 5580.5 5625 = -0.05 mag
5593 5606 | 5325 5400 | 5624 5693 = 0.09 mag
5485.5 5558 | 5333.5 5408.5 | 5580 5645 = -0.03 mag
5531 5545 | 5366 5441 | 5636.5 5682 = -0.04 mag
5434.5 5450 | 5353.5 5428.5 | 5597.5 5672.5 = 0.03 mag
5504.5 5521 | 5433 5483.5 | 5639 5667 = 0.02 mag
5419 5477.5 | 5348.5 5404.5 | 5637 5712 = 0.03 mag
